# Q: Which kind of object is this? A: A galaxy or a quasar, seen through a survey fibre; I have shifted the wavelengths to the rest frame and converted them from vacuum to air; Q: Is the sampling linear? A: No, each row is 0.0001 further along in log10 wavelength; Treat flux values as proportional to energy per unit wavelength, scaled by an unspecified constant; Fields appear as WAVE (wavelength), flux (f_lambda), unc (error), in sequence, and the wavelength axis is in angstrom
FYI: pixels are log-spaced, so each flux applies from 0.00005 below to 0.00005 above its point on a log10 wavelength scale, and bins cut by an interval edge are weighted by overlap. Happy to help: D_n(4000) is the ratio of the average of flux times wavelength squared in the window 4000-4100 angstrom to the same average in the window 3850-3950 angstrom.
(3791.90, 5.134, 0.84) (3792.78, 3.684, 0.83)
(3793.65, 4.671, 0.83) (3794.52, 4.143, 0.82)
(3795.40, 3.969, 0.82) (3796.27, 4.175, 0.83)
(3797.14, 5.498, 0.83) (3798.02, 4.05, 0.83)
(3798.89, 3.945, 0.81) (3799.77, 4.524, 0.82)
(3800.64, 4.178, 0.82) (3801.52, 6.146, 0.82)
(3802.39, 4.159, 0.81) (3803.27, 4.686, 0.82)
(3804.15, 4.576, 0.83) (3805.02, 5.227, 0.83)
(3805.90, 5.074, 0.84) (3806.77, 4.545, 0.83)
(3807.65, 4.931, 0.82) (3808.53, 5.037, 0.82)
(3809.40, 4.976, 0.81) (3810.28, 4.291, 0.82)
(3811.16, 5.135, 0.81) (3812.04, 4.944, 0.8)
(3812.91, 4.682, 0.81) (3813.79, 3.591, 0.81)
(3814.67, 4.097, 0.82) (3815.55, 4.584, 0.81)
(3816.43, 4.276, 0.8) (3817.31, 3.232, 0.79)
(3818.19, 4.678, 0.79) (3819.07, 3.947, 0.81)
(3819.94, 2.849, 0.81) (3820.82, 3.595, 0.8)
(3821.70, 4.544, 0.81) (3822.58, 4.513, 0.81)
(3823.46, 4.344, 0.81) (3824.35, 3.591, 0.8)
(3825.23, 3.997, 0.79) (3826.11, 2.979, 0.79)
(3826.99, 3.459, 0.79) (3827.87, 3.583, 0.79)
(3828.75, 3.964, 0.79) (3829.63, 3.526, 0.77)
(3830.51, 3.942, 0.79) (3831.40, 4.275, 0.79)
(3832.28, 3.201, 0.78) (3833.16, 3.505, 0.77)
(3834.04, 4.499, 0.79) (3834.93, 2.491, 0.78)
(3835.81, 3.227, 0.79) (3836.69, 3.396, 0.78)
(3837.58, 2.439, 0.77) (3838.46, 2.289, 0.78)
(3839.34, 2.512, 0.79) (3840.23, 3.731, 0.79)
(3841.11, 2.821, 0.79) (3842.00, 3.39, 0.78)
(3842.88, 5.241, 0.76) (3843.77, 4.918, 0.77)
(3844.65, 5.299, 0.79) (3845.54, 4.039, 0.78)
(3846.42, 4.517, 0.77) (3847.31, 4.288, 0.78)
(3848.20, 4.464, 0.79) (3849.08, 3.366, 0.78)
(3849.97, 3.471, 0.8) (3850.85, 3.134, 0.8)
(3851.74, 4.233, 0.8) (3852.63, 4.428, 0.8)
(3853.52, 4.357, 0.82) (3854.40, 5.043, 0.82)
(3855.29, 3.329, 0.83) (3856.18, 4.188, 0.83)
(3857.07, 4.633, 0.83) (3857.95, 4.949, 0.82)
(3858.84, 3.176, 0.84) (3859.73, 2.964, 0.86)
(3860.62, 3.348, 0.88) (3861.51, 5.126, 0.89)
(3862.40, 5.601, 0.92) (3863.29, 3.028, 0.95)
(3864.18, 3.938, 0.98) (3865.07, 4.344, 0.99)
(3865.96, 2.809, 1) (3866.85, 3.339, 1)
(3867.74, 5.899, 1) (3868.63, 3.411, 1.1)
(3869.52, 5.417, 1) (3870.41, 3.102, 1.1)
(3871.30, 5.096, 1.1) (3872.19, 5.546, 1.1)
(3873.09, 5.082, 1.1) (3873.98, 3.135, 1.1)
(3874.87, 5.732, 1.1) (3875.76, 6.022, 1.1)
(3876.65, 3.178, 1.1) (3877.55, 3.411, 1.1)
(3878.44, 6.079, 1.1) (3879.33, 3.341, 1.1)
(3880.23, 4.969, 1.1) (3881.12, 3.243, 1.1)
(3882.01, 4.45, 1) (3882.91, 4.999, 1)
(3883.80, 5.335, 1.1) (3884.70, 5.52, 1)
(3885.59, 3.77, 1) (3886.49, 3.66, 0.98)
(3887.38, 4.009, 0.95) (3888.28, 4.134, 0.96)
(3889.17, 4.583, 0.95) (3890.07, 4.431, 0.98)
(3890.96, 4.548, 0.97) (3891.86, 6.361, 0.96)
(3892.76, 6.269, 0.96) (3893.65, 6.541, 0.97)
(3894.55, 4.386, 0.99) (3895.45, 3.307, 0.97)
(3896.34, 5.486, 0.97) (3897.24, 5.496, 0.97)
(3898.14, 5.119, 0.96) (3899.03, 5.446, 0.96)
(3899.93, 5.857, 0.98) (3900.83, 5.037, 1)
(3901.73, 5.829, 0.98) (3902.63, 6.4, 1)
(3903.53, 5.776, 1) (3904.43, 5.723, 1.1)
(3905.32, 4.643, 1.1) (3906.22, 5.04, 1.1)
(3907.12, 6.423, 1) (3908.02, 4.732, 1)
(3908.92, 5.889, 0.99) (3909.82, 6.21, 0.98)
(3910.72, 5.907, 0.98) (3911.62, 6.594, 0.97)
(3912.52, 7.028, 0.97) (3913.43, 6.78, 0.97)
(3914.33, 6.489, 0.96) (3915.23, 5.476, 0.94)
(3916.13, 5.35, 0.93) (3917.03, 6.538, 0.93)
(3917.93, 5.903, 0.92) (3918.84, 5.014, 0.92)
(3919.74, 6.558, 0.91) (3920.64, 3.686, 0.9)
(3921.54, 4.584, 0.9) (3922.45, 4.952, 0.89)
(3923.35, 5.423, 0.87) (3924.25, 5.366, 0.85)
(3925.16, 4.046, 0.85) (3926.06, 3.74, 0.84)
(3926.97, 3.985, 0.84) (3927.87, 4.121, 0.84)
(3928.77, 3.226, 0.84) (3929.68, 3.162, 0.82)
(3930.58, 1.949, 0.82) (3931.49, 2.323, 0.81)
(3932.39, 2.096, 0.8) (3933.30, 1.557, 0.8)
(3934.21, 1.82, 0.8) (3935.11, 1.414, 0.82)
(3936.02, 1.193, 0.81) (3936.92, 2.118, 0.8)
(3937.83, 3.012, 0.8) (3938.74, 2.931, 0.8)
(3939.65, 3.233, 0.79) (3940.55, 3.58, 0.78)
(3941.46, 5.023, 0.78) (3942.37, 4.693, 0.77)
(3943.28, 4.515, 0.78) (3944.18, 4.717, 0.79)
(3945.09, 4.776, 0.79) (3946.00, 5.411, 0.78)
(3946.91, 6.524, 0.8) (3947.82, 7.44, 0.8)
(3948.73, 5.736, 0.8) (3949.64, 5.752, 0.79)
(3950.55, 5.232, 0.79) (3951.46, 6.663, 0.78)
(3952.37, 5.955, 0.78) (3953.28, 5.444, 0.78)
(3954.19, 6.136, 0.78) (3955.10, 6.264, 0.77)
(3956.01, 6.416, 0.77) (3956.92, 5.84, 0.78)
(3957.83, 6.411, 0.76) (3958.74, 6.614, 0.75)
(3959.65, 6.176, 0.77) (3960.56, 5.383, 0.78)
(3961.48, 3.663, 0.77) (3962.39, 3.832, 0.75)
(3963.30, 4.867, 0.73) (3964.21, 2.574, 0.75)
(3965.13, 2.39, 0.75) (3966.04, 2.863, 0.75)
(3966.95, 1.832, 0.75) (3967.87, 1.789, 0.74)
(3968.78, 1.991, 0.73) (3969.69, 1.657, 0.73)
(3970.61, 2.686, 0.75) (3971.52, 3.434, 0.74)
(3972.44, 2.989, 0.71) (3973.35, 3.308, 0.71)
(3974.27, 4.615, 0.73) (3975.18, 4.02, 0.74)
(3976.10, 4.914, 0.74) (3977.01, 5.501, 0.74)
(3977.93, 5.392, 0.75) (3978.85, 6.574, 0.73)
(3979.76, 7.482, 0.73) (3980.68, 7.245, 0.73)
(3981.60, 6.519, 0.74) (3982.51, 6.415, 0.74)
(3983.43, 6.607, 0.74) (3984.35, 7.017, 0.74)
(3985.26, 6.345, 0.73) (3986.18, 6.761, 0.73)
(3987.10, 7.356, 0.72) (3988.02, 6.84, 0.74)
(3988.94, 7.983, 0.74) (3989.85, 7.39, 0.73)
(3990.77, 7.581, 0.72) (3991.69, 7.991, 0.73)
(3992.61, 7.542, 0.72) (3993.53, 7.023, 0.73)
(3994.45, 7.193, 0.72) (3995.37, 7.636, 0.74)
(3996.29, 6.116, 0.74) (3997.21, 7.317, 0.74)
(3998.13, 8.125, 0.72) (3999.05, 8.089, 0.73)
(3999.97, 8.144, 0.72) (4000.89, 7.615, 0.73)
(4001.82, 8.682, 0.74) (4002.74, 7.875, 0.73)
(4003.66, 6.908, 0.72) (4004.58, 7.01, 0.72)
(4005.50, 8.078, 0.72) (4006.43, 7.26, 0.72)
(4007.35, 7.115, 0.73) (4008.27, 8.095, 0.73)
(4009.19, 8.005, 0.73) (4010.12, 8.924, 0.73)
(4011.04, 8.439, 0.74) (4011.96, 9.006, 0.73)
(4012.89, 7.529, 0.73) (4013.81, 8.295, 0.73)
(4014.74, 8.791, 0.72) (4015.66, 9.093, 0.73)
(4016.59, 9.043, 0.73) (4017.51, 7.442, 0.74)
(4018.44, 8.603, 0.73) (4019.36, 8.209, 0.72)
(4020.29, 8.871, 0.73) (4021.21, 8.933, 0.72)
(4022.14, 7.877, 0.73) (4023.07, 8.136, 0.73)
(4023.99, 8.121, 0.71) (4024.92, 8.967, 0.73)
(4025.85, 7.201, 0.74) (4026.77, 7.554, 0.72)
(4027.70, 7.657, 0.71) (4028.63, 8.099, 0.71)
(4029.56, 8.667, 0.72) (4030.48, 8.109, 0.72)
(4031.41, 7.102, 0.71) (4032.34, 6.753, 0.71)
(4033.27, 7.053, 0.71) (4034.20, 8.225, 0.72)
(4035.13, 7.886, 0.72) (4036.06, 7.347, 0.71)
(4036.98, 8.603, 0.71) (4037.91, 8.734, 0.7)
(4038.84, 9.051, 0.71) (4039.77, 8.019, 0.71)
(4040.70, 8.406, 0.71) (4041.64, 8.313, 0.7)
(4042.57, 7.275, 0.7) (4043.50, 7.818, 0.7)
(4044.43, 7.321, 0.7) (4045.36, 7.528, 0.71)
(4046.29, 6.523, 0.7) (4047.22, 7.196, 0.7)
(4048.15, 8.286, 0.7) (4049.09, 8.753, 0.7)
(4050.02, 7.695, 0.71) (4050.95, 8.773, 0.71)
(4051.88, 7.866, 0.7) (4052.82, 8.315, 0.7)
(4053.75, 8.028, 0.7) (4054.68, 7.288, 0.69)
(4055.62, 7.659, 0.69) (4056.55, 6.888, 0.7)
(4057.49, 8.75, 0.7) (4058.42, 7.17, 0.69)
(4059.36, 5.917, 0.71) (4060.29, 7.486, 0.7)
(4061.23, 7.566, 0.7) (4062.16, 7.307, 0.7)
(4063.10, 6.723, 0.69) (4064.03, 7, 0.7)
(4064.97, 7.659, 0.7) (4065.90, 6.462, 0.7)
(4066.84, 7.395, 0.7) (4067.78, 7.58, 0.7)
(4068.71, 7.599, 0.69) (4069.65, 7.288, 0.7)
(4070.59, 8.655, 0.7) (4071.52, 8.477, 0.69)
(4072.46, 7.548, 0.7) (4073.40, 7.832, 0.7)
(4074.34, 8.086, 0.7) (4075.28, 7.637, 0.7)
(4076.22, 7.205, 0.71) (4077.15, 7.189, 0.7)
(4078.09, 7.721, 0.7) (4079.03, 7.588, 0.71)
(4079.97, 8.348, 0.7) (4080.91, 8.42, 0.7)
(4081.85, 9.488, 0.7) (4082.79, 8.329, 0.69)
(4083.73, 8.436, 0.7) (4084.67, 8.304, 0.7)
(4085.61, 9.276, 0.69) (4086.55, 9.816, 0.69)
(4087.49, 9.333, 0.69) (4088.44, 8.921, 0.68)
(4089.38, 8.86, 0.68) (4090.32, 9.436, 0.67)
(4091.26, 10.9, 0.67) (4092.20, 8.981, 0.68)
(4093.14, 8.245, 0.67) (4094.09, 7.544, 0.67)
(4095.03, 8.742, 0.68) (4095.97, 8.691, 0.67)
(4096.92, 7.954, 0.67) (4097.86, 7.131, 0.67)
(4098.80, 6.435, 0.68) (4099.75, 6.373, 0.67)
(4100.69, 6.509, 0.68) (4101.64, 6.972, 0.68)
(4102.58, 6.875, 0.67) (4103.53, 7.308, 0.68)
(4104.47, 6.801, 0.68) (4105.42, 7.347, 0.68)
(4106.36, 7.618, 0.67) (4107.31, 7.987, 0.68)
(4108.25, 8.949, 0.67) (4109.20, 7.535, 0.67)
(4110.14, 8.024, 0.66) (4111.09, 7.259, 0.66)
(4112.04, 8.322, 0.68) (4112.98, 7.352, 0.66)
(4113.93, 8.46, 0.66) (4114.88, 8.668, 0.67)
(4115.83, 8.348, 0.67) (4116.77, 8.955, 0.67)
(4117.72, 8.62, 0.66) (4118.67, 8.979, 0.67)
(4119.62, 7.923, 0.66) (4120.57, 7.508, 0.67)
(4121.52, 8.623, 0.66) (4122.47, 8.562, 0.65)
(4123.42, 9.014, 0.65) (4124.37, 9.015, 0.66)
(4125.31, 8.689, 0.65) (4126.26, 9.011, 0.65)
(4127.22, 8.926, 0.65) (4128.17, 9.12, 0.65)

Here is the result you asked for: 1.9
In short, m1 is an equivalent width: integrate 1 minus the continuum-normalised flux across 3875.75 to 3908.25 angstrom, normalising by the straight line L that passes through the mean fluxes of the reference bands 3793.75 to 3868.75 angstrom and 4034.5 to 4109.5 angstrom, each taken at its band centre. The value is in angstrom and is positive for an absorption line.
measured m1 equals 0.68 angstrom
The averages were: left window 4.08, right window 7.89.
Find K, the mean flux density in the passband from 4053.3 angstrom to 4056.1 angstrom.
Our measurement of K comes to 7.65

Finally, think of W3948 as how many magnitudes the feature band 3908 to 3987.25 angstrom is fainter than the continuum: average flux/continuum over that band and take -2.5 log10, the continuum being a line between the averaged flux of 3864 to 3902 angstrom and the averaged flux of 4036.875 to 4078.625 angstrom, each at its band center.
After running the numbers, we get 0.22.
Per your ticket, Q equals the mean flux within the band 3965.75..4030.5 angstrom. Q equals 6.89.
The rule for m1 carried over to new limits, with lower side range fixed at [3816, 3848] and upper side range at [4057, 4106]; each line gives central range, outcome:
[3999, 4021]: -4.74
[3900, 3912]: -1.75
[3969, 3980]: 3.34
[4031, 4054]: -2.04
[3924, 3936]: 5.54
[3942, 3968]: 3.13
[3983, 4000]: -2.41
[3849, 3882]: 0.75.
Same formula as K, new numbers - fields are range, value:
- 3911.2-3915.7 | 6.46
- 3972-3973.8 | 3.16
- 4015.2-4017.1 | 9.03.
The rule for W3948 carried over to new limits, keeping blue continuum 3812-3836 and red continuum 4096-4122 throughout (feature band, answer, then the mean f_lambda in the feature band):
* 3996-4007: -0.21 mag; 7.62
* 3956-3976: 0.44 mag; 3.84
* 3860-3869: 0.09 mag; 4.07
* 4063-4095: -0.12 mag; 8.21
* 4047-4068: -0.08 mag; 7.56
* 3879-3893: 0.03 mag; 4.58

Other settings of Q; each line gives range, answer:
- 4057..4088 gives 7.87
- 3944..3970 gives 4.86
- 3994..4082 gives 7.84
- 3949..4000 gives 5.62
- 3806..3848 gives 3.97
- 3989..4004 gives 7.59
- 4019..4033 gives 8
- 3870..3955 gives 4.78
